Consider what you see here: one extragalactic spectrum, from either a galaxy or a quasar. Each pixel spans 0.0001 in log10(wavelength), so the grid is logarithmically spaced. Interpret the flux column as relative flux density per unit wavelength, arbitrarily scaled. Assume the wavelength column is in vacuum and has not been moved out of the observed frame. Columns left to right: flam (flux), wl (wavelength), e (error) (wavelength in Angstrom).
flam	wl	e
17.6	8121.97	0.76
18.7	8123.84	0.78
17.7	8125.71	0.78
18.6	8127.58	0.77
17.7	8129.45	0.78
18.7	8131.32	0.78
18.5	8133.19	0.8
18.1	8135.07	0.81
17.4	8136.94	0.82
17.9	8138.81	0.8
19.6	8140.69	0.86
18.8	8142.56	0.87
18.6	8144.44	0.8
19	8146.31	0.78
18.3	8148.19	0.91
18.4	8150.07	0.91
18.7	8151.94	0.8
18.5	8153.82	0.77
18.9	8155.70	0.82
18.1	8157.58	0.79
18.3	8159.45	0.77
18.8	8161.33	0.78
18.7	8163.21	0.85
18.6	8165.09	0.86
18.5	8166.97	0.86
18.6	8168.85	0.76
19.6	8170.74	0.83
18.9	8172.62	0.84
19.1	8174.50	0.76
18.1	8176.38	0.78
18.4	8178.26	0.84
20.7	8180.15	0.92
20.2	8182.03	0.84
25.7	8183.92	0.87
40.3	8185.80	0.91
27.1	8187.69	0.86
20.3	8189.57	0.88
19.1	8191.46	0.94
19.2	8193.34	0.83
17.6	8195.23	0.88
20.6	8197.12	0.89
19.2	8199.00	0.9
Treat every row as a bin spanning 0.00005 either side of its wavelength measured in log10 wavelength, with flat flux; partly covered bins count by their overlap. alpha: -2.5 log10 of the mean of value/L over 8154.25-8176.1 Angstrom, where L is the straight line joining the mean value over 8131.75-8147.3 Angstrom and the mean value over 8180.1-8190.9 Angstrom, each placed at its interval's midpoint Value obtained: 0.20 mag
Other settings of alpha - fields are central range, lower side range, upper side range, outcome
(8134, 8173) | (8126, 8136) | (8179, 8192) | 0.129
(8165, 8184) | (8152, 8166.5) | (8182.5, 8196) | 0.104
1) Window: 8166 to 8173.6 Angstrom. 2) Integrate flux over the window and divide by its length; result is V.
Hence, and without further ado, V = 18.9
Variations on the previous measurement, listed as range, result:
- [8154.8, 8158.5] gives 18.5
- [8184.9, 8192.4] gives 26.6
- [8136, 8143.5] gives 18.4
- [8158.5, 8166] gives 18.6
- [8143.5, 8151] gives 18.6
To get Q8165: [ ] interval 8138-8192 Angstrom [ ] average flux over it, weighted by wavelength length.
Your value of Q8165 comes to 20.1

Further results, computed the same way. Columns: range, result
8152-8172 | 18.7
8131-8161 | 18.5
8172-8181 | 19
